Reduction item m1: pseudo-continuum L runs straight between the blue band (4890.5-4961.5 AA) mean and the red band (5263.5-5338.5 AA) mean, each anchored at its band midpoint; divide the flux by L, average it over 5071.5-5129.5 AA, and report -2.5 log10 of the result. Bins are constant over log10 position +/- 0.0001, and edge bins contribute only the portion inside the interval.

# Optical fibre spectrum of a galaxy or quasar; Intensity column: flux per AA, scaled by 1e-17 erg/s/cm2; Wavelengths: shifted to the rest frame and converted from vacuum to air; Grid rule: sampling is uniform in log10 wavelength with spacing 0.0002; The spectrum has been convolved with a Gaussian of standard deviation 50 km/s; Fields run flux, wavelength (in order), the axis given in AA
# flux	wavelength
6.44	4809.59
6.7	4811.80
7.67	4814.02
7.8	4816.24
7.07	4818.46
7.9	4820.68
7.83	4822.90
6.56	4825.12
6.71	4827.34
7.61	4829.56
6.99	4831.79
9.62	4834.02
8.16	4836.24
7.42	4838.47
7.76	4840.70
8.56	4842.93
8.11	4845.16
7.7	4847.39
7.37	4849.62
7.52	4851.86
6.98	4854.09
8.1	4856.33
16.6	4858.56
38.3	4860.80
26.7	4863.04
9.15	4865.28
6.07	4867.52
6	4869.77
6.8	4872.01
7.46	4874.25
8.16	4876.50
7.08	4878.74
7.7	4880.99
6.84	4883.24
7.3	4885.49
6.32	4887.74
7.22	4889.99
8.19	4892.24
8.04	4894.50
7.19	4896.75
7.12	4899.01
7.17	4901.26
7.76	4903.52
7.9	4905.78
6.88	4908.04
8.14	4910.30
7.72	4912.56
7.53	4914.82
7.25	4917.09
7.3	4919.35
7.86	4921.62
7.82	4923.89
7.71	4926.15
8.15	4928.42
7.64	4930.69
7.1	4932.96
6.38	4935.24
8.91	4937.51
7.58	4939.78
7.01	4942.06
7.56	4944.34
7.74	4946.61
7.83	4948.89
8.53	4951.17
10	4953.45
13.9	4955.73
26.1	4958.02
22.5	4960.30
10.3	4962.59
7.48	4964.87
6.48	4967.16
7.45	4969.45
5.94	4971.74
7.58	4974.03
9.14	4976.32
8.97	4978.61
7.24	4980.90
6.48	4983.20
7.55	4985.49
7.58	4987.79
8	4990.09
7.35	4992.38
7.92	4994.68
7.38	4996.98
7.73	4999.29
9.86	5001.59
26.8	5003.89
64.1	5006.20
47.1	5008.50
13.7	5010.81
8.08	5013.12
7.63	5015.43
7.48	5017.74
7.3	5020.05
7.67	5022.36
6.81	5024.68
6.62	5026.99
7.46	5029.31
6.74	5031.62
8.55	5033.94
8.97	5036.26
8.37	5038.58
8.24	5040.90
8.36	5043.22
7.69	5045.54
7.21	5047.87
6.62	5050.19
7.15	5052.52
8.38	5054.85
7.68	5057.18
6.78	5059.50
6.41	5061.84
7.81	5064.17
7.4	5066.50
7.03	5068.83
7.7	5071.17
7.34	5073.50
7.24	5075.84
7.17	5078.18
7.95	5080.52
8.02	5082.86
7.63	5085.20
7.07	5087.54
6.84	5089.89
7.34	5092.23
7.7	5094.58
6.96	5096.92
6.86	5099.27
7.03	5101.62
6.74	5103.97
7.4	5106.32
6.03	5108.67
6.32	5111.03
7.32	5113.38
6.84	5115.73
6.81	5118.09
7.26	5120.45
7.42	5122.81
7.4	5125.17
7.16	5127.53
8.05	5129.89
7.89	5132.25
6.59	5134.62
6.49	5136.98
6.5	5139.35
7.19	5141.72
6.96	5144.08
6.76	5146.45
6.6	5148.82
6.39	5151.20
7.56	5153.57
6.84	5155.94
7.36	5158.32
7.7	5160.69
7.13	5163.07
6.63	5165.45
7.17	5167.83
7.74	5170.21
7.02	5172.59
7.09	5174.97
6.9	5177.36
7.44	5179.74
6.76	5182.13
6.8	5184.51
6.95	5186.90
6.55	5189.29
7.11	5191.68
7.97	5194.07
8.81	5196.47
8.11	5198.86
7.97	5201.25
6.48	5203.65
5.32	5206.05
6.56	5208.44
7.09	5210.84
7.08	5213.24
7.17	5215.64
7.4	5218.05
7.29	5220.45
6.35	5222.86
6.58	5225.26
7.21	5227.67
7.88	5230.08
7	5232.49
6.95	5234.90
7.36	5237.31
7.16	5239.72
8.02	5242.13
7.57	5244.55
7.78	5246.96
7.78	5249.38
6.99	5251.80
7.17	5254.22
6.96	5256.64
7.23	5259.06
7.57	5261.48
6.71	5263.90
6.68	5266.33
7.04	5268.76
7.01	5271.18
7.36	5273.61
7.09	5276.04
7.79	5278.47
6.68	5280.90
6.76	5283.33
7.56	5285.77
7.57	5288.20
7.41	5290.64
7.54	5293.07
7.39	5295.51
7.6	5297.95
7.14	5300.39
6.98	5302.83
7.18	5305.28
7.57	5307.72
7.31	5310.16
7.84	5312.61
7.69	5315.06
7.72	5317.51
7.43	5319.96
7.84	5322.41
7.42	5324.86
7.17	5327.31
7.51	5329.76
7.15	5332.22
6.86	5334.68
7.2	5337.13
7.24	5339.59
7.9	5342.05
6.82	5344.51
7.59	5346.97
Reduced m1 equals 0.14 mag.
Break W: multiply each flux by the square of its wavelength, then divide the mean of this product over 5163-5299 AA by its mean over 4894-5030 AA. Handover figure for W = 0.77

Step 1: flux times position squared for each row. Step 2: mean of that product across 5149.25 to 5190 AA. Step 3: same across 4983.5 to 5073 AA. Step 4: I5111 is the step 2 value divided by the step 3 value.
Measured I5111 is 0.70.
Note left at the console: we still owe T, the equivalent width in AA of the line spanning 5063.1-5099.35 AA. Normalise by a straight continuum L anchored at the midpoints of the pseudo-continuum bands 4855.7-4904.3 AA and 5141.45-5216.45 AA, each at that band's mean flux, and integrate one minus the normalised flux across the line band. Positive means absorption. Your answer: 3.1 AA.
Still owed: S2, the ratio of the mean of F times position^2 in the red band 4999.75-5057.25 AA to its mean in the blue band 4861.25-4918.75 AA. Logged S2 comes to 1.6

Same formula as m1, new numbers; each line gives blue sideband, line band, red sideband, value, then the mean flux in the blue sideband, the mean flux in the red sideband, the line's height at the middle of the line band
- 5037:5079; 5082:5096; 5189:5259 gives 0.00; 7.49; 7.24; 7.45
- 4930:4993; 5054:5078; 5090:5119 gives 0.03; 9.18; 6.94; 7.55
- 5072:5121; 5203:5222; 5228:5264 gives 0.08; 7.14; 7.36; 7.31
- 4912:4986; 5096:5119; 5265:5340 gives 0.20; 8.95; 7.31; 8.22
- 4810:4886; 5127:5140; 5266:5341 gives 0.13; 9.24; 7.32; 8.04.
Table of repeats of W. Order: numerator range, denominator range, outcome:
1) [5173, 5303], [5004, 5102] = 0.77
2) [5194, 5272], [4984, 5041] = 0.62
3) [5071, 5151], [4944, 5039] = 0.64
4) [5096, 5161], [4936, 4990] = 0.79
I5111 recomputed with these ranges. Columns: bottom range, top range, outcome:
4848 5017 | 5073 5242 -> 0.73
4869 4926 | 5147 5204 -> 1.09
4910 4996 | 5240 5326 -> 0.95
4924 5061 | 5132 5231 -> 0.73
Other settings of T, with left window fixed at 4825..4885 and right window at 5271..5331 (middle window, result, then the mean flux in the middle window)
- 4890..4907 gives 3.42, 7.59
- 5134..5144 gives 1.84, 6.73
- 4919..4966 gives -2.92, 9.83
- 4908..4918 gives 1.96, 7.58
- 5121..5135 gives 1.42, 7.46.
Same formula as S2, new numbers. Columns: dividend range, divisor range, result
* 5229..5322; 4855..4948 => 0.96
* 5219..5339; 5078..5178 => 1.09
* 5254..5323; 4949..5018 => 0.62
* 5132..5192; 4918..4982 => 0.82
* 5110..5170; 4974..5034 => 0.60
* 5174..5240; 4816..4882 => 0.86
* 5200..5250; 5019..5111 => 1.03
